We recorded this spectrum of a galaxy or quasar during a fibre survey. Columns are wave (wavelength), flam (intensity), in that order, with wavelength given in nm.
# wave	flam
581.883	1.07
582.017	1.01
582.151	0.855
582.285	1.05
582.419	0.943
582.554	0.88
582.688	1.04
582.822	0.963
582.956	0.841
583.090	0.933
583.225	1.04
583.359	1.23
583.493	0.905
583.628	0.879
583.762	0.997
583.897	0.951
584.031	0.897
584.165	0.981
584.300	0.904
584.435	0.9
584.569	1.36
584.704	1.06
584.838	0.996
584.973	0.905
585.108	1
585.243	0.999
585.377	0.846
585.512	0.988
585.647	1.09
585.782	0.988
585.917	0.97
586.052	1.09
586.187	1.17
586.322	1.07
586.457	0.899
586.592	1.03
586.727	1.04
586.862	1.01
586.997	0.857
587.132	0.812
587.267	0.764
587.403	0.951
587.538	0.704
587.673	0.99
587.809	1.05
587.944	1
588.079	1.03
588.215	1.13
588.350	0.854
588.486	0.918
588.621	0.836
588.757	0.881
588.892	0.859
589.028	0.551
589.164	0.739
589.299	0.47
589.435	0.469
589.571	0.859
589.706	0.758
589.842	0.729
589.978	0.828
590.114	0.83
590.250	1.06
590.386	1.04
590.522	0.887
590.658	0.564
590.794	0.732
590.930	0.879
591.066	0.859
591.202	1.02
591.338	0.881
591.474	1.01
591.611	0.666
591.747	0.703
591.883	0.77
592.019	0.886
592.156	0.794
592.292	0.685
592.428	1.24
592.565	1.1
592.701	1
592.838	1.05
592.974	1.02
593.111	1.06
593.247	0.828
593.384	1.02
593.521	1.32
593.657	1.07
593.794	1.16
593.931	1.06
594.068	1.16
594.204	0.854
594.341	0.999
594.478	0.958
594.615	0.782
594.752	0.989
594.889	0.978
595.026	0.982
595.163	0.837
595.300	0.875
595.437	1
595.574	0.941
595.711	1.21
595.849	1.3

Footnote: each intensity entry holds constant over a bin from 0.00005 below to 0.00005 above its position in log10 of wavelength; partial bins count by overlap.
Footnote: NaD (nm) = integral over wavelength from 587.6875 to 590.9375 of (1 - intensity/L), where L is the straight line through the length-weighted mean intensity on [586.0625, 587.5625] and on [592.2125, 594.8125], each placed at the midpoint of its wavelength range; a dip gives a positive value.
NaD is 0.47 nm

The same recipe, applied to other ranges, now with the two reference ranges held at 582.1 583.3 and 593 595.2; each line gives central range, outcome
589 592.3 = 0.66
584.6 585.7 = -0.04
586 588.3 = 0.00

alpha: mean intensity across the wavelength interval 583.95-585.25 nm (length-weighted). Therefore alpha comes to 1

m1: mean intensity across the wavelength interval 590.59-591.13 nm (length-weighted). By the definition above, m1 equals 0.758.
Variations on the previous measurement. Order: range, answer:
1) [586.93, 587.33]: 0.812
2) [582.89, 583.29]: 0.937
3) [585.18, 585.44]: 0.925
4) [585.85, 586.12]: 1.03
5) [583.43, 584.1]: 0.926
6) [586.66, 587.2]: 0.931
